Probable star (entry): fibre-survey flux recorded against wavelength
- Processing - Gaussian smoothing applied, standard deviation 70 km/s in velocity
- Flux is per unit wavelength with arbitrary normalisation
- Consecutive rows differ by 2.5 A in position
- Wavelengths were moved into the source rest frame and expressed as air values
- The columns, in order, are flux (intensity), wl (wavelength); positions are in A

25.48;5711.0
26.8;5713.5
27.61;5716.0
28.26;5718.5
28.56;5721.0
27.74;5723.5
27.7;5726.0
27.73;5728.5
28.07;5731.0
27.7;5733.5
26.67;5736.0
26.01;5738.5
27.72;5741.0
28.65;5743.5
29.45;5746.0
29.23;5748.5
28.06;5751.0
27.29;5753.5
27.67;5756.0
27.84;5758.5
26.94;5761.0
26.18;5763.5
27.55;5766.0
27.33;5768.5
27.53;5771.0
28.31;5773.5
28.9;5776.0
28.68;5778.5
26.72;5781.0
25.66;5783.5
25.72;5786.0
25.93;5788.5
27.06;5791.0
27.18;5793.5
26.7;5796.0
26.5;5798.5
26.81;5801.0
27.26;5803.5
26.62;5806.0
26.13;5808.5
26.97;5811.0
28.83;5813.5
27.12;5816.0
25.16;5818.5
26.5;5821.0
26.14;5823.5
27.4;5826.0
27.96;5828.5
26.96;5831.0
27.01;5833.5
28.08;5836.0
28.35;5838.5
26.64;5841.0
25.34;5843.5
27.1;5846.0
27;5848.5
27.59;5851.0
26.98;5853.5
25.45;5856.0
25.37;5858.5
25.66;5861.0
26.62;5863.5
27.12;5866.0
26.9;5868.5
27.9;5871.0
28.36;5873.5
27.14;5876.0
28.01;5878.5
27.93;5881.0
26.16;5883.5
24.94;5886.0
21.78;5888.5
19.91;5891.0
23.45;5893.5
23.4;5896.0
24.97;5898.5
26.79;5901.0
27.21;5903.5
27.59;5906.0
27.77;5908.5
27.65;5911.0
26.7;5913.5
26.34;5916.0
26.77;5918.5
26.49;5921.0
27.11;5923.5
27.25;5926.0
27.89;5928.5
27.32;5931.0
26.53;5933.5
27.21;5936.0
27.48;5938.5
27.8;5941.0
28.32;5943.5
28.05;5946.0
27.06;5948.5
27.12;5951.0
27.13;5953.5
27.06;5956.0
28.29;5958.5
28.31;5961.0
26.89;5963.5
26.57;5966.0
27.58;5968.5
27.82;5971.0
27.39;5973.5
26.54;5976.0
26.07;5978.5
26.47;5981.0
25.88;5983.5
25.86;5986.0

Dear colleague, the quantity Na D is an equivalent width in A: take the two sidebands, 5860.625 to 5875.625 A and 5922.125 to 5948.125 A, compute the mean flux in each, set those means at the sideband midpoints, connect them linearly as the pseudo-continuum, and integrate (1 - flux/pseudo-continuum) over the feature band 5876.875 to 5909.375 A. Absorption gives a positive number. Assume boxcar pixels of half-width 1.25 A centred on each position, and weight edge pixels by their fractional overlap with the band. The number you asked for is 2.3 A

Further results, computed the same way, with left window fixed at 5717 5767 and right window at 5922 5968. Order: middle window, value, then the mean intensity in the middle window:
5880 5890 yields 0.91 A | 25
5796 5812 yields 0.54 A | 26.7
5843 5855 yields 0.31 A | 26.9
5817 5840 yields 0.46 A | 27.1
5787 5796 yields 0.32 A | 26.7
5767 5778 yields -0.14 A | 28.1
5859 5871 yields 0.39 A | 26.6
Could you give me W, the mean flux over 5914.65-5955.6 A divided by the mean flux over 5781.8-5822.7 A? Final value 1.02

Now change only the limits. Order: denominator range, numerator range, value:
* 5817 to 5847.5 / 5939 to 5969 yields 1.02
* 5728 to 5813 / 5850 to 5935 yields 0.96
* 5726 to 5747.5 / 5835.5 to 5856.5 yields 0.97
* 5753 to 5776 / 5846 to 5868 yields 0.96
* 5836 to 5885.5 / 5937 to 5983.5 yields 1.01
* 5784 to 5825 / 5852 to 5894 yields 0.97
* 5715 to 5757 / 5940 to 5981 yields 0.98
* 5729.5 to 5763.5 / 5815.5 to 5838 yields 0.97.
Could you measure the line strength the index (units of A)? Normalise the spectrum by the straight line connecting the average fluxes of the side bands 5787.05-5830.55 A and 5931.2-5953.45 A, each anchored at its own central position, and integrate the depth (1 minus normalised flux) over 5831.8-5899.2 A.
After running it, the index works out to 2.36 A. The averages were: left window 26.8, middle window 26.1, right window 27.4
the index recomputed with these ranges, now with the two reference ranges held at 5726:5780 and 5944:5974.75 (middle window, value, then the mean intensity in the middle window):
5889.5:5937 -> 2.3 A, 26.2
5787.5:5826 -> 1.3 A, 26.8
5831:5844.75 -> 0.3 A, 27.1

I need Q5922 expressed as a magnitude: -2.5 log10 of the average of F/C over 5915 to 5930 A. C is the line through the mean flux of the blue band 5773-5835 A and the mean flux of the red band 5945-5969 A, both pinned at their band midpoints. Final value 0.012 mag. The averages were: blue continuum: 27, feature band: 27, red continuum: 27.4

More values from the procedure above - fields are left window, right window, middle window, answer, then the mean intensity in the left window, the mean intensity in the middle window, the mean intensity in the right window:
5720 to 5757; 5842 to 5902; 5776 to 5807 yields 0.01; 27.9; 26.8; 25.9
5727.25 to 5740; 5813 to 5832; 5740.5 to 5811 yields -0.01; 27.2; 27.3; 26.9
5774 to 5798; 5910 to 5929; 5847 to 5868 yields 0.02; 27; 26.5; 27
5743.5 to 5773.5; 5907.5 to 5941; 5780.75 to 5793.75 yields 0.06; 27.8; 26.3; 27.1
